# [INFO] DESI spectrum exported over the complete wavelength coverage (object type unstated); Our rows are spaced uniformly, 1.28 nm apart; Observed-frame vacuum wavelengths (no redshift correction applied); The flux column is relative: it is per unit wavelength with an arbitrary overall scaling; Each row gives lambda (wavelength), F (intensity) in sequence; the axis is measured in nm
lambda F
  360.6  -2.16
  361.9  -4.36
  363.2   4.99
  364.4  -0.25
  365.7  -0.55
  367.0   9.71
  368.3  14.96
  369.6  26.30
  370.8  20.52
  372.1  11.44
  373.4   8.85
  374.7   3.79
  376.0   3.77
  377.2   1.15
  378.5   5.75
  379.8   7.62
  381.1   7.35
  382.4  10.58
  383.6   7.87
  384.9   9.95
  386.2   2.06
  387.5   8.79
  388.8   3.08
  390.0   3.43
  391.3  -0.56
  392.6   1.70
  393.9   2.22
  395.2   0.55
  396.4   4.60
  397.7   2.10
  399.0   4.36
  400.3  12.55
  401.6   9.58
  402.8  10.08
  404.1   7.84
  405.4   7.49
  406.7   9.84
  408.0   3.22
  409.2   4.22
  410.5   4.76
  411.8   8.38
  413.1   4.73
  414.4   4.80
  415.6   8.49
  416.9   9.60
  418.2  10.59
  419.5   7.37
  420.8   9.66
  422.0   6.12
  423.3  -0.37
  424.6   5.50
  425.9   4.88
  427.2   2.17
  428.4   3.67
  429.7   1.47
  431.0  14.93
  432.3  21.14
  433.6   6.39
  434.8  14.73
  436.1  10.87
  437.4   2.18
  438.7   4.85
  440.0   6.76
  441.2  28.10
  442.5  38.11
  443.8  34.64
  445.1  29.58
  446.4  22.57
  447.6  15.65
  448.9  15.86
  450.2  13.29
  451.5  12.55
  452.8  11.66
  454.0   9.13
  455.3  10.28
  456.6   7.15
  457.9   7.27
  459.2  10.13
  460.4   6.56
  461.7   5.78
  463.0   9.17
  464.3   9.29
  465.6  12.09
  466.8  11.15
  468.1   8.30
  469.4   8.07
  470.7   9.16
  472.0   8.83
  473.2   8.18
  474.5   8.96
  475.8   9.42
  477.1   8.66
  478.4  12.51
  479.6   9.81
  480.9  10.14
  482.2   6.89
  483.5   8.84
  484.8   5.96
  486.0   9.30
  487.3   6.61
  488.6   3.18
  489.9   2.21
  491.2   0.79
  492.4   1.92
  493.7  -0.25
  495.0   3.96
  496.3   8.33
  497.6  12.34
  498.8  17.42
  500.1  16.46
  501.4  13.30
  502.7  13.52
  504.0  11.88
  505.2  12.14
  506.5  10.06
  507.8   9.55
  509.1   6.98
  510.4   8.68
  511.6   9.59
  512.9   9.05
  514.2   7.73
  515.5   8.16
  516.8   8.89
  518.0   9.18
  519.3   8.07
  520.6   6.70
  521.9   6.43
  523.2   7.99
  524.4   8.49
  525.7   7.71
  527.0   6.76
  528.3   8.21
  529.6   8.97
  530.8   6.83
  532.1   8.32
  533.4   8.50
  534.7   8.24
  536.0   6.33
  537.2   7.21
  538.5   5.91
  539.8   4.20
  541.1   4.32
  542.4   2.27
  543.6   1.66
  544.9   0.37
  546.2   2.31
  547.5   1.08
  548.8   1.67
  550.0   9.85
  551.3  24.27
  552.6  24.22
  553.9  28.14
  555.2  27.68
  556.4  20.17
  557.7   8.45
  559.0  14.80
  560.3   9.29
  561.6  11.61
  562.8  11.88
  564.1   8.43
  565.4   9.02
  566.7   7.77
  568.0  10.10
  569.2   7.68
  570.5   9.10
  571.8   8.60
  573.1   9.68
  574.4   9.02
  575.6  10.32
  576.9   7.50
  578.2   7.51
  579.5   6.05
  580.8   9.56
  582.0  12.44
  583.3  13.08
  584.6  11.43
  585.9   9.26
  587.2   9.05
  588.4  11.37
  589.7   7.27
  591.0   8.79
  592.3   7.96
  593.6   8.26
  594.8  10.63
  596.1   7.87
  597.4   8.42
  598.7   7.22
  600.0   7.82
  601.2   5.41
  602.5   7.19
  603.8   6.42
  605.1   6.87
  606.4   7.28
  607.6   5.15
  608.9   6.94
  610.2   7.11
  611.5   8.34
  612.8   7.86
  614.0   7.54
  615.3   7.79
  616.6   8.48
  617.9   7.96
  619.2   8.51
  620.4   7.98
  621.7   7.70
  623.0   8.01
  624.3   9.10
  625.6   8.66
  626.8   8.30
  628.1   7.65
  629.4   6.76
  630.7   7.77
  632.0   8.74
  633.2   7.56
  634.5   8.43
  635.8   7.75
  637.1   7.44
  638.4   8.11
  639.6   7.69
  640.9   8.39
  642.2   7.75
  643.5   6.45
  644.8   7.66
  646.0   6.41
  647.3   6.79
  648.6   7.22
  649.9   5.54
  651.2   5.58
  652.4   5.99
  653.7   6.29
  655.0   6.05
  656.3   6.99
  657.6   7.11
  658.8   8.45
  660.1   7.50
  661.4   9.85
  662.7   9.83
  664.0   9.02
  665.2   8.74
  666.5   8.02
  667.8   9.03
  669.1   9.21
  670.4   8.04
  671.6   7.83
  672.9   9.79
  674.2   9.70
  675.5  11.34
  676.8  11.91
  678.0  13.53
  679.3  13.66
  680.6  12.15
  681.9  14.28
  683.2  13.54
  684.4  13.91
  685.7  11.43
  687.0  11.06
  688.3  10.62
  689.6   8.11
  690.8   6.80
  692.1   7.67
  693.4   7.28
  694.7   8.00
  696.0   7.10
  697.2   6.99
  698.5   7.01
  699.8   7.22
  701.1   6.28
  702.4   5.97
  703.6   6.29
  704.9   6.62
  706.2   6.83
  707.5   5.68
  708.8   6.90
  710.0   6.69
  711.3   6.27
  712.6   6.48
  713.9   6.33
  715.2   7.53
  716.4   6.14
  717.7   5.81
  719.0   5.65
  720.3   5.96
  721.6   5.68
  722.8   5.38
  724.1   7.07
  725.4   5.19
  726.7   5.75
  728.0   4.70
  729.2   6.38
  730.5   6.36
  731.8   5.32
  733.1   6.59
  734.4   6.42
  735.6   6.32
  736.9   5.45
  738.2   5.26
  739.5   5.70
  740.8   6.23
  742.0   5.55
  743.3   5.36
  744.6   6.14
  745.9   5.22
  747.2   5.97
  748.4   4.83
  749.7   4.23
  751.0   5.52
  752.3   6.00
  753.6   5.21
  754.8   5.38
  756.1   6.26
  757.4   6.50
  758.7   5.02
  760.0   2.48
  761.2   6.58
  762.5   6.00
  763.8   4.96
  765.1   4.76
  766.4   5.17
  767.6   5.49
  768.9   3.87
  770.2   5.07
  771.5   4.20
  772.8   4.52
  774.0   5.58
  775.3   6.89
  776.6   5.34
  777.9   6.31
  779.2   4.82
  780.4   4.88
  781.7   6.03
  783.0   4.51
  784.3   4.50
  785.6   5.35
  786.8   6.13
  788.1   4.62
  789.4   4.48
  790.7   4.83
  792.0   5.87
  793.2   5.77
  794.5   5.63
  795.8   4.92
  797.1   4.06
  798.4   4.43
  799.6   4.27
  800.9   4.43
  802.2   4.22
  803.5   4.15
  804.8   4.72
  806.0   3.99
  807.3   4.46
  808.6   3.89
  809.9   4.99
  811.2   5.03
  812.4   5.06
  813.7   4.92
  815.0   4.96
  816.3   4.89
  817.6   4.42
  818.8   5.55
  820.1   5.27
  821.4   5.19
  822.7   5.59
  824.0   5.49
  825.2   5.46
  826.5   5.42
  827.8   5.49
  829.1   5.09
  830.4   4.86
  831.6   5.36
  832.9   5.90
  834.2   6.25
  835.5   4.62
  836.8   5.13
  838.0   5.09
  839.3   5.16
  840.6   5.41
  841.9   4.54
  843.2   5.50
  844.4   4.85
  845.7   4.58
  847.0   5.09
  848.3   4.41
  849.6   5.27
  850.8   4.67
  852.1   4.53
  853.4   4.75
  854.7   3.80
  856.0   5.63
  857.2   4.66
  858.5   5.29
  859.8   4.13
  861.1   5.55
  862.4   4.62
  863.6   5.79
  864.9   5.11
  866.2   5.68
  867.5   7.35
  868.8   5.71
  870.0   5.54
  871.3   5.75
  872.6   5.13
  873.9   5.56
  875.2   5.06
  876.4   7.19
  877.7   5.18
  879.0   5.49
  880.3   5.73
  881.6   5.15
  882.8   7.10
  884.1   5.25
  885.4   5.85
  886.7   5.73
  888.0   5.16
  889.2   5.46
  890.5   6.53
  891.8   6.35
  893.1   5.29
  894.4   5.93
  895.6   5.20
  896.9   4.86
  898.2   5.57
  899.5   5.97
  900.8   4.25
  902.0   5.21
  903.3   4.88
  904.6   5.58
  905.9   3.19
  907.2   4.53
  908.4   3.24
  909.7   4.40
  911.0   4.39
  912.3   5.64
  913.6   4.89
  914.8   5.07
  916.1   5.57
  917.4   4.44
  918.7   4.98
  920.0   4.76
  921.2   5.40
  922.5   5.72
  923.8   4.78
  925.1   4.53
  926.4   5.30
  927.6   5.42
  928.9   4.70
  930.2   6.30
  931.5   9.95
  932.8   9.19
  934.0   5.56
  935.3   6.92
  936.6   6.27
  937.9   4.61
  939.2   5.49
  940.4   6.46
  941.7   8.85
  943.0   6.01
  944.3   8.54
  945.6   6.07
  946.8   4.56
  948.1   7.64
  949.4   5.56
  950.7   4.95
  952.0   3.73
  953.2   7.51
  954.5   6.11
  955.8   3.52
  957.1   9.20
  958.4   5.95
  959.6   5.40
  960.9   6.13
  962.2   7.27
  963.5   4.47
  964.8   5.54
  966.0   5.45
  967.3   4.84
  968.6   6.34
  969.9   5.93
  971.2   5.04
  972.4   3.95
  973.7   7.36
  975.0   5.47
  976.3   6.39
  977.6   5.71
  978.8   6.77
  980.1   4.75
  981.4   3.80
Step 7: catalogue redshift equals 2.58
